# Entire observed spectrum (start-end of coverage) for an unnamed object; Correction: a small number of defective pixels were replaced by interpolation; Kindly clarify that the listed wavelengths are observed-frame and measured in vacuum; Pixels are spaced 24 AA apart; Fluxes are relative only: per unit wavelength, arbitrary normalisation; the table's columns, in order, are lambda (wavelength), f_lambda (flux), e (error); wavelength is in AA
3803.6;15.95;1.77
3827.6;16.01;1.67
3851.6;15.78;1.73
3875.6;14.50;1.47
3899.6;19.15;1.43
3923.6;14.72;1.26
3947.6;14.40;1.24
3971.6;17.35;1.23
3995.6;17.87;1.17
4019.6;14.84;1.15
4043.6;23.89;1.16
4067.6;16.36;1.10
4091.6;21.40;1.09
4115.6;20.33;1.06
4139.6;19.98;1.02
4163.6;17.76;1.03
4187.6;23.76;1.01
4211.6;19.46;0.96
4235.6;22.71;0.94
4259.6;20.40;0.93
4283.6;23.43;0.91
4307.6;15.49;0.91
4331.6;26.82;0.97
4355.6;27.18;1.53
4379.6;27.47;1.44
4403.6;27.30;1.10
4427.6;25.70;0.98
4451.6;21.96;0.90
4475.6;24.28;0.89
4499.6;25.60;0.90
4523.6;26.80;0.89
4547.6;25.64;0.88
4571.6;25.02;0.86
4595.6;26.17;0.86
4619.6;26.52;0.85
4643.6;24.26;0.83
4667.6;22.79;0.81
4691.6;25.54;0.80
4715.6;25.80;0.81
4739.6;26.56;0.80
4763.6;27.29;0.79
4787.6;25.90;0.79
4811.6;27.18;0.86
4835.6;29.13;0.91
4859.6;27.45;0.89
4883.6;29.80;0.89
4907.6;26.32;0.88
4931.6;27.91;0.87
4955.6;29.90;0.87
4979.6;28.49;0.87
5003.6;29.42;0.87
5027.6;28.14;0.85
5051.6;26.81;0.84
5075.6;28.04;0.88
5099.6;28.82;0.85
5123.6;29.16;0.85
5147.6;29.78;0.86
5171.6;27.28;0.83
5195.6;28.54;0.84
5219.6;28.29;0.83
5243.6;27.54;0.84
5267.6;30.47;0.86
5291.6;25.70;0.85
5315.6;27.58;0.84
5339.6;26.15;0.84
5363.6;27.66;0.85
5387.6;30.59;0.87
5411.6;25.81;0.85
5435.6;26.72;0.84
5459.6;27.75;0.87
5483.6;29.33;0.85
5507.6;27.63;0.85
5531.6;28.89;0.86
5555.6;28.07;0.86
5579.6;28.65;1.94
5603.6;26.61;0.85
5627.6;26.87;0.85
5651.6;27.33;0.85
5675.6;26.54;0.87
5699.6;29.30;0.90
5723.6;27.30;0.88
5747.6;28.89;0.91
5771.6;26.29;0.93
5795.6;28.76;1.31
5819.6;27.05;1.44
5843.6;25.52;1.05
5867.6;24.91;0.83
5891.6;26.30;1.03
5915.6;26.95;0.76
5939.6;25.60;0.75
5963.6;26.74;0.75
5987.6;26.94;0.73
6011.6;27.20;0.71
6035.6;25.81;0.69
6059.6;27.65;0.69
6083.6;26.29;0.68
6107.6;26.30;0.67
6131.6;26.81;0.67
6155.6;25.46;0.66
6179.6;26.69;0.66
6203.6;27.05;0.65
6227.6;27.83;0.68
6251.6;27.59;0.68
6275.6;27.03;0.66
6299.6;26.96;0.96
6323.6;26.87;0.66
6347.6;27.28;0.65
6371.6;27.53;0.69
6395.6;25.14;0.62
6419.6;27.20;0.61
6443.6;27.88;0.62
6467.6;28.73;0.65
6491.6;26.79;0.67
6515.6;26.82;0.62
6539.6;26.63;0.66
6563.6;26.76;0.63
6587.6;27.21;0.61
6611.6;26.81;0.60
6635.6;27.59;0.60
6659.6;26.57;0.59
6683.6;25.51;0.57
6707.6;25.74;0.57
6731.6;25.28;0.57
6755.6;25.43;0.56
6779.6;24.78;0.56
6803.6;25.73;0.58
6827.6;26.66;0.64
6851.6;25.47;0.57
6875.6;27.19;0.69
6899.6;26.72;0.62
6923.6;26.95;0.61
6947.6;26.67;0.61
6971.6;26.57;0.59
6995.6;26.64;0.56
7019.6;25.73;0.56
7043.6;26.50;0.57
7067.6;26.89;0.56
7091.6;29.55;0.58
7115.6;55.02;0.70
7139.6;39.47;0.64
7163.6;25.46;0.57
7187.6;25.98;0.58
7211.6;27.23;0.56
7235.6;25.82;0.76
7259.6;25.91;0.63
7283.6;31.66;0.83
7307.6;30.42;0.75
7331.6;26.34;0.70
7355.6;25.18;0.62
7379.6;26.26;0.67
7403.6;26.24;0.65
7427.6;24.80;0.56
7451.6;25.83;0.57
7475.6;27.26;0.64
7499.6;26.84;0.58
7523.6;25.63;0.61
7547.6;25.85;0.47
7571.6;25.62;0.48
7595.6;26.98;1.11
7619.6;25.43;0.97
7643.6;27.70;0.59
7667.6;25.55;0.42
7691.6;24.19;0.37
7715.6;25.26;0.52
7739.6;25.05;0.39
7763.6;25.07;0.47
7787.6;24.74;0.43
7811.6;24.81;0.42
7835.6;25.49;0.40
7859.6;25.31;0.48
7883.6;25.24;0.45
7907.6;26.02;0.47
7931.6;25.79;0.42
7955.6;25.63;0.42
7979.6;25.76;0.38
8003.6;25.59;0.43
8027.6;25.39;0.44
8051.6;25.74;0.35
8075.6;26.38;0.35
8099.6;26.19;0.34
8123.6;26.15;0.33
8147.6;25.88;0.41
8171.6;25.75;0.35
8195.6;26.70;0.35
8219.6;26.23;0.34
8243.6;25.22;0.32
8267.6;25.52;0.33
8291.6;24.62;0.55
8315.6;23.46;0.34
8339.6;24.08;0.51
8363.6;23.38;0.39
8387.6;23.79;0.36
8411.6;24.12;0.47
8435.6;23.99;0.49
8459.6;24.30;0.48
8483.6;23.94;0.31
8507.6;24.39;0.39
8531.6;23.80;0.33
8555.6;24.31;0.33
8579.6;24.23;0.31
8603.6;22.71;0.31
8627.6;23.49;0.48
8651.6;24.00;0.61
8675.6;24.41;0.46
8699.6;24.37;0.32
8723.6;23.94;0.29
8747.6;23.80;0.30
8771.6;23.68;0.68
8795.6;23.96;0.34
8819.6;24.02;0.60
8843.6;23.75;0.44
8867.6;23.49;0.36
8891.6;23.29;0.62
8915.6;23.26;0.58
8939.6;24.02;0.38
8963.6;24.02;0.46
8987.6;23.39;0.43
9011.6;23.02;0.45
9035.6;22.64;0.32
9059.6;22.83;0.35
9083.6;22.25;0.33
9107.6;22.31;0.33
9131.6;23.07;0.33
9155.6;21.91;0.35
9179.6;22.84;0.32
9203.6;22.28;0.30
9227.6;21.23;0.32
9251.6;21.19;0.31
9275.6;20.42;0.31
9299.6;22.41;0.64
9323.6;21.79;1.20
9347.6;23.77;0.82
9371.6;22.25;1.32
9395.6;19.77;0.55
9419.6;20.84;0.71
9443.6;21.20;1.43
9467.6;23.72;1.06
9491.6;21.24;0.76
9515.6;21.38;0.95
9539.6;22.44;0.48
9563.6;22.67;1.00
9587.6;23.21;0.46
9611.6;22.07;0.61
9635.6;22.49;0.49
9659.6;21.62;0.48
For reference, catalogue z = 0.084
